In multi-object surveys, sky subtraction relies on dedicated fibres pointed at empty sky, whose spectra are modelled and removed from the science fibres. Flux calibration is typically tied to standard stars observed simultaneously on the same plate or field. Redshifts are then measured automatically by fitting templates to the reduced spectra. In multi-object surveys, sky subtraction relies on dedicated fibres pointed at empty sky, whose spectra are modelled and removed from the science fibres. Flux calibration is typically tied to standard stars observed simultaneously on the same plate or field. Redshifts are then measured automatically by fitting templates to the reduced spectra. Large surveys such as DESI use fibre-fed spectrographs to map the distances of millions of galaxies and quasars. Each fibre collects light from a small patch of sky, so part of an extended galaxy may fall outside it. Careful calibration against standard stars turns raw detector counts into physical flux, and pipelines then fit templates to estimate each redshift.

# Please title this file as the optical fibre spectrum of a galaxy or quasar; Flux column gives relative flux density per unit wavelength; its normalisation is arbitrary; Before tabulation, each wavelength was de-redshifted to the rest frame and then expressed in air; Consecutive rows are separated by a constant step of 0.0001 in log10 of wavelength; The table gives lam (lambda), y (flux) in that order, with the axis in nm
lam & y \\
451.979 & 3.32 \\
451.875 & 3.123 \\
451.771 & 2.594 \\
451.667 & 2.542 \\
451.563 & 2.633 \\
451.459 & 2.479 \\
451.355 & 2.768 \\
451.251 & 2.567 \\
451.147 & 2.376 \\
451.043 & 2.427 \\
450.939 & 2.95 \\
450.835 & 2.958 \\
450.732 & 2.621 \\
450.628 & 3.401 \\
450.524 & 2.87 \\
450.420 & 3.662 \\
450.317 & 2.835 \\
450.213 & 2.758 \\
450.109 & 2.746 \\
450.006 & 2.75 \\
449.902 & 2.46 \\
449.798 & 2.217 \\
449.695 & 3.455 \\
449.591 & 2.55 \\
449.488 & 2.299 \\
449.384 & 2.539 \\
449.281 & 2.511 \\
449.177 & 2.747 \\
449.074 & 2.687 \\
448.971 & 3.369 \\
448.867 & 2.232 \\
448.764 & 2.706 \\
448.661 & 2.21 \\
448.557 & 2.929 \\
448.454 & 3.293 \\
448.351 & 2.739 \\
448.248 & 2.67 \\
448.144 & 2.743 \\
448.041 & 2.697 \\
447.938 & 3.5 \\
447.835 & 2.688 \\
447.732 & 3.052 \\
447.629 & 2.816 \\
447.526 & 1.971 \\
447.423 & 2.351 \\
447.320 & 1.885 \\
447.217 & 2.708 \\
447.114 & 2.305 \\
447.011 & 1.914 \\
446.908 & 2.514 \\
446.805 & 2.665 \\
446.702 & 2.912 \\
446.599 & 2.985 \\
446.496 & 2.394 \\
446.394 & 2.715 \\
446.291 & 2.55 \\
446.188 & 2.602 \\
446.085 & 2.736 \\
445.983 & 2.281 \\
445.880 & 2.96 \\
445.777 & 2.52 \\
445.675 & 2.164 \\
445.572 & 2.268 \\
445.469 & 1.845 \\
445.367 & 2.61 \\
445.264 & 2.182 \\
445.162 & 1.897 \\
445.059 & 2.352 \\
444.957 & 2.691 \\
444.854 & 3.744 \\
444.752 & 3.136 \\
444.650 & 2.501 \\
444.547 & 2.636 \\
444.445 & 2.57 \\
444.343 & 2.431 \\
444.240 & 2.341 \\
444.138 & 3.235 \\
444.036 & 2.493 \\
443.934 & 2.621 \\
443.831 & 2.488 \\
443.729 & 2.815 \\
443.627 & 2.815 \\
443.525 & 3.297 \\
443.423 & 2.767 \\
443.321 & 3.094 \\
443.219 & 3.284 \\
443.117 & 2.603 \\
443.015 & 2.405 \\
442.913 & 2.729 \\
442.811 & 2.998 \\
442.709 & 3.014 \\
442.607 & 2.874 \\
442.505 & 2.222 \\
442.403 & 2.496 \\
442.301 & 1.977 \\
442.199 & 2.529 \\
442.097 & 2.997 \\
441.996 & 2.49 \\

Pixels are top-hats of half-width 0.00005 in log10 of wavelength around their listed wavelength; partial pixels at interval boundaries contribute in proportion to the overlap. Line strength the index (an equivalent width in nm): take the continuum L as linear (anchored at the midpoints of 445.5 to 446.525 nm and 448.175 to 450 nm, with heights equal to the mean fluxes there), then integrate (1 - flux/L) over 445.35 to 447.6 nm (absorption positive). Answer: 0.08 nm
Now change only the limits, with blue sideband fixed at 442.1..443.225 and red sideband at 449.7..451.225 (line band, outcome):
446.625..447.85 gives 0.11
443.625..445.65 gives 0.08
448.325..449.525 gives 0.03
